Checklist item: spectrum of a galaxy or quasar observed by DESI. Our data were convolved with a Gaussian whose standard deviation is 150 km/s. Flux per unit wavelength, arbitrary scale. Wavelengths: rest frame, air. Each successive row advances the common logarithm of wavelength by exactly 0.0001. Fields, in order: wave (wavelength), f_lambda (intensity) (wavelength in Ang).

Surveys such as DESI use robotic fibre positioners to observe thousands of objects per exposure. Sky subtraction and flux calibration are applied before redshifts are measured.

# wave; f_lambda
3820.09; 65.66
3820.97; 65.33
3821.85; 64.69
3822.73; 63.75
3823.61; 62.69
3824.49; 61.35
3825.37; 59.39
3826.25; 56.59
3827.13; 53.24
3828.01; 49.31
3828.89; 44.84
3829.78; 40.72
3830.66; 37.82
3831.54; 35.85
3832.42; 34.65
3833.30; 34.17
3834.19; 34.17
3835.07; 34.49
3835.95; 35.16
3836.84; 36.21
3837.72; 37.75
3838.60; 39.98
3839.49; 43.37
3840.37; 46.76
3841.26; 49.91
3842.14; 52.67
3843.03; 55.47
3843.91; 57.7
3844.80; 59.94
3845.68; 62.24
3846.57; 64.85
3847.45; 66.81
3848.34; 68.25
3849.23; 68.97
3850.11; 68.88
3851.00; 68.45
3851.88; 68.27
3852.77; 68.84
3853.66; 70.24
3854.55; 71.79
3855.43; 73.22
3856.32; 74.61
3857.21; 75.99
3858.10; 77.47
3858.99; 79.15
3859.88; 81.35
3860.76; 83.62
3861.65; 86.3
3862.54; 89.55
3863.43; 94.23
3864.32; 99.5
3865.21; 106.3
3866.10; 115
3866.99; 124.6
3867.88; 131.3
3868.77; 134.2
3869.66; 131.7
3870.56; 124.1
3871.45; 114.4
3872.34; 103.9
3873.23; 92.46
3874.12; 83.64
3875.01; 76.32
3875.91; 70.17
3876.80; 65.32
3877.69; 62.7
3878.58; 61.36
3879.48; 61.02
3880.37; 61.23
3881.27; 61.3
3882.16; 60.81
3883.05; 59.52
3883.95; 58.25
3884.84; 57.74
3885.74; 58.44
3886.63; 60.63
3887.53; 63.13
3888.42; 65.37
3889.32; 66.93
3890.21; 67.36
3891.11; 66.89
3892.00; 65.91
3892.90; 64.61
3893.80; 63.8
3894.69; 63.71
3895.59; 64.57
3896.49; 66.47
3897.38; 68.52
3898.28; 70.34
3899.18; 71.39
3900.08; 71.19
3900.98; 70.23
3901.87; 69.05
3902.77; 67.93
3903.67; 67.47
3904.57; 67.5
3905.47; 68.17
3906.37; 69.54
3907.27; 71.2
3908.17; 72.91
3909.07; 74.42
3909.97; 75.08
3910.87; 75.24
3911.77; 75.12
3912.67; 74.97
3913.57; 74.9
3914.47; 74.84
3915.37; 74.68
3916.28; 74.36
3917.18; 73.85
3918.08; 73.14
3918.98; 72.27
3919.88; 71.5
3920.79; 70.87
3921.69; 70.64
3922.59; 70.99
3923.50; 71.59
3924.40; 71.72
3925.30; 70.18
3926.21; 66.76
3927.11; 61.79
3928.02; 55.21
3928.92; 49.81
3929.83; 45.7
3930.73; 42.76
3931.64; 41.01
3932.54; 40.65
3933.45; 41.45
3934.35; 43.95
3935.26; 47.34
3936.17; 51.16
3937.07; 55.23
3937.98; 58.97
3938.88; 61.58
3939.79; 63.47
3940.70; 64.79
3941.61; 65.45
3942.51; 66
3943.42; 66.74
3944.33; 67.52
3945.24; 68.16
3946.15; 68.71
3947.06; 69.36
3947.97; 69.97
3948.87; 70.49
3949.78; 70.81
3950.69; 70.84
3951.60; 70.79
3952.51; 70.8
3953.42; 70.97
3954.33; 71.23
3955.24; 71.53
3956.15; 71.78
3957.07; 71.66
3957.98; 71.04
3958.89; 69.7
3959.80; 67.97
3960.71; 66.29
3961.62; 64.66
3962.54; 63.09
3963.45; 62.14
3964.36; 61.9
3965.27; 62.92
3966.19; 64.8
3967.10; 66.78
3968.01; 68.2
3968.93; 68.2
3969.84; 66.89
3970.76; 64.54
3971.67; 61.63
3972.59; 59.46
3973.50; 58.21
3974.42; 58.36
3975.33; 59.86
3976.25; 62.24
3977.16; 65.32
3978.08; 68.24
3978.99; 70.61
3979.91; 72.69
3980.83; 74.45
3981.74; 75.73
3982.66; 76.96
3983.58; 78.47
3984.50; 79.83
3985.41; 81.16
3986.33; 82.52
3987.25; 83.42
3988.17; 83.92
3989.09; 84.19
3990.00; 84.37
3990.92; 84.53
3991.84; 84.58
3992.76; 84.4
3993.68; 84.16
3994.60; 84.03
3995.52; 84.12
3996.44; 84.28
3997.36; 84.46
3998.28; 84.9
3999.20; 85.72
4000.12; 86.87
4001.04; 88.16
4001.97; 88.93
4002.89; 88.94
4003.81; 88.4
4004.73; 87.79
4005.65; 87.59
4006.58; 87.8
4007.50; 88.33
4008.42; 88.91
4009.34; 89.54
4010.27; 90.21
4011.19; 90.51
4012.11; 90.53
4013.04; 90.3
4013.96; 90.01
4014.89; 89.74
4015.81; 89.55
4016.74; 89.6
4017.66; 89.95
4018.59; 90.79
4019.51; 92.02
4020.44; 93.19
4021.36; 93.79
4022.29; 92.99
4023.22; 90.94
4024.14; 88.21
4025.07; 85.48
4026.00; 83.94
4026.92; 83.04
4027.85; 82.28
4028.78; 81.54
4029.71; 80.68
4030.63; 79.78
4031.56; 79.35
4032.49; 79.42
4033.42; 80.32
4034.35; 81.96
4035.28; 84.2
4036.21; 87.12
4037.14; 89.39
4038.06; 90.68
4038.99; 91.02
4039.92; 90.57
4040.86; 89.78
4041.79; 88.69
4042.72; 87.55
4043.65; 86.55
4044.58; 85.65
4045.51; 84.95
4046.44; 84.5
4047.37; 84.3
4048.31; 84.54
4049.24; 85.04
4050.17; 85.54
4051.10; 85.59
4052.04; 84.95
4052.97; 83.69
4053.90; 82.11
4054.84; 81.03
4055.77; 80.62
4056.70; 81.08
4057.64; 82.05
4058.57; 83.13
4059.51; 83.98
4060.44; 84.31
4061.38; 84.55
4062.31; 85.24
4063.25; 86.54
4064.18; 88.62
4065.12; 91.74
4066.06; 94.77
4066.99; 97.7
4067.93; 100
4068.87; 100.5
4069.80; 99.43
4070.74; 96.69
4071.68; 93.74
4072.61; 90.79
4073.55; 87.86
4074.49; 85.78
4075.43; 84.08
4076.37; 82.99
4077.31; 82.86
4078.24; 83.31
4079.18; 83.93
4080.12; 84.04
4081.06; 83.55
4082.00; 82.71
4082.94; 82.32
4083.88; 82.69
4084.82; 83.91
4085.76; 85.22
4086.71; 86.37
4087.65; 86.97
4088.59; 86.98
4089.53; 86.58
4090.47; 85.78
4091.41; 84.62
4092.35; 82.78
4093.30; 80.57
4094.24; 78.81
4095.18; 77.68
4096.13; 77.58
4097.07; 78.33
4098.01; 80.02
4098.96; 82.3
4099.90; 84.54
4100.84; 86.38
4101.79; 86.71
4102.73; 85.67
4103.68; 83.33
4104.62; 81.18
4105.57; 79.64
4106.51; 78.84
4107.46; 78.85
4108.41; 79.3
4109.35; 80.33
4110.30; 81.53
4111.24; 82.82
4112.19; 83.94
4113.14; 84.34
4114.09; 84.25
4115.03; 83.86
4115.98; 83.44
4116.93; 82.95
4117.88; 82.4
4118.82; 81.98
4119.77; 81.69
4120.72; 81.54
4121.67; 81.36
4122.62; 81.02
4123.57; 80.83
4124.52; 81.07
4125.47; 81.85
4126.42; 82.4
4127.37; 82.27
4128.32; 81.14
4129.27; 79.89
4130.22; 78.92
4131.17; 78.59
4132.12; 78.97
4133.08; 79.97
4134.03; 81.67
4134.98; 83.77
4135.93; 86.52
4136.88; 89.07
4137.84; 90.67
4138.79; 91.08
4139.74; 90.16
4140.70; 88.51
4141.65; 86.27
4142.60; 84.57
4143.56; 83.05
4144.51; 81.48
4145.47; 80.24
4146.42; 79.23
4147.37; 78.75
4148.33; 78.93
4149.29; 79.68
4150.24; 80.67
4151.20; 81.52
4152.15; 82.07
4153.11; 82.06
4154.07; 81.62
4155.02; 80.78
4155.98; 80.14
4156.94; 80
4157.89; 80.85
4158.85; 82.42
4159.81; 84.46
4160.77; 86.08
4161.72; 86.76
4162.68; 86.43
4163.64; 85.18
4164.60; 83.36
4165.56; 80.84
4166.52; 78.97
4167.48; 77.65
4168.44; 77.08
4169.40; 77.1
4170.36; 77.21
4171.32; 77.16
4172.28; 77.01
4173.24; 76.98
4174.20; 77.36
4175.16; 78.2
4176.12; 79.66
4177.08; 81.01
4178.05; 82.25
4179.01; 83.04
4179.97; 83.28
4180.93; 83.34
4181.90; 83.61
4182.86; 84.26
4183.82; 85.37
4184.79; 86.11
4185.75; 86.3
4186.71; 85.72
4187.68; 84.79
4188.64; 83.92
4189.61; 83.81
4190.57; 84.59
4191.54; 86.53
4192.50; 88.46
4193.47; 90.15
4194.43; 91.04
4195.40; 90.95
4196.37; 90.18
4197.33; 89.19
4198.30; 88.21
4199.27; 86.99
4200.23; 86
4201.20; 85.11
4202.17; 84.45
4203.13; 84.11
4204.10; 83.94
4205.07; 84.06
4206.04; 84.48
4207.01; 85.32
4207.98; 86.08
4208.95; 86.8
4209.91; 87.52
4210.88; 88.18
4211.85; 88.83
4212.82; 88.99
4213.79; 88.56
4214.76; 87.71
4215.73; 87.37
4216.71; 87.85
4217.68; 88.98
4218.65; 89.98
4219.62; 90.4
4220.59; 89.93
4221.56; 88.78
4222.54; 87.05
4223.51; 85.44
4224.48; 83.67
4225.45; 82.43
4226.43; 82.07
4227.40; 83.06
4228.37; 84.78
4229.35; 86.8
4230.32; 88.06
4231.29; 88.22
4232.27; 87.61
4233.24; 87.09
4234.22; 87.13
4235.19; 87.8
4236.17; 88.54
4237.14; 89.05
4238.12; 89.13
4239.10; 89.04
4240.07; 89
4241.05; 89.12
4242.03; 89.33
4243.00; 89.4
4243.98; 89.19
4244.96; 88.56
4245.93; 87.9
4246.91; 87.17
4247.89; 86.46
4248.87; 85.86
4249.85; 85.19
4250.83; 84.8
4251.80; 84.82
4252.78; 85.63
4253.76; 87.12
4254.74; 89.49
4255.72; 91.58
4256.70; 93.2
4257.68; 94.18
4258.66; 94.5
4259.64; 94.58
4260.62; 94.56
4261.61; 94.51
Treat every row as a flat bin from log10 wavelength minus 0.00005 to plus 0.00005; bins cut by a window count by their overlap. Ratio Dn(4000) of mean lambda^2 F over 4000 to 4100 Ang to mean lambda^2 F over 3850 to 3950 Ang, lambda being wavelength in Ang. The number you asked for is 1.30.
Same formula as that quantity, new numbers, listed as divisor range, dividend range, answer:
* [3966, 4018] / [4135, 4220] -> 1.15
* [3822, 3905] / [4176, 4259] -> 1.51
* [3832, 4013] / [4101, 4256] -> 1.34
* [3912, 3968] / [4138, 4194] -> 1.42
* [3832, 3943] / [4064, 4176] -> 1.37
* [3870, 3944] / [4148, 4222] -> 1.44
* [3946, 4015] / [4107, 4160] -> 1.16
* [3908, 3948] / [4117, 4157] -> 1.42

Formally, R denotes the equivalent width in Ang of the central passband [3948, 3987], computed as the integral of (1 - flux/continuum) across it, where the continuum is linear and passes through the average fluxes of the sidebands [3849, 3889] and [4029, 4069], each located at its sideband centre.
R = 7.03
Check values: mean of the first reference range 81.5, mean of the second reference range 86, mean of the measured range 68.8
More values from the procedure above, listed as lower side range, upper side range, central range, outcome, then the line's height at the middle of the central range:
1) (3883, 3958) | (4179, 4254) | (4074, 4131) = -2.8 Ang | 78.7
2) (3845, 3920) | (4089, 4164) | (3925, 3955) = 6.5 Ang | 77.5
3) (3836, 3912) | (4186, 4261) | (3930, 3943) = 3.9 Ang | 75.4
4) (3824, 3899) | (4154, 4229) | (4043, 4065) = -1.9 Ang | 77.8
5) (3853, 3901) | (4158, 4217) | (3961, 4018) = 1.8 Ang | 80.9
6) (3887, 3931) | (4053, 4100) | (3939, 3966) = 1.8 Ang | 72.7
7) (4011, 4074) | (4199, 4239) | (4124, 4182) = 3.5 Ang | 87.1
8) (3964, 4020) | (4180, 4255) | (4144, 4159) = 0.7 Ang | 84.8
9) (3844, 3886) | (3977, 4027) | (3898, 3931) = 5.3 Ang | 82.4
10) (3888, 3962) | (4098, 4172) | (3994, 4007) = -2.6 Ang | 72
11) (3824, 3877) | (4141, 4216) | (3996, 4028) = -4.8 Ang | 77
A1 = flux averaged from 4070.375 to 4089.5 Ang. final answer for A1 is 85.8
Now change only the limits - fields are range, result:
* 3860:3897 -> 80.6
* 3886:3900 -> 66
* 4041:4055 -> 85.2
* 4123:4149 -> 82.9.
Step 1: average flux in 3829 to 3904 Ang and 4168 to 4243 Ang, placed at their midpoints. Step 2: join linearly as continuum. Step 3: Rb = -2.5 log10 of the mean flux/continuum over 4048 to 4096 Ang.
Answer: -0.09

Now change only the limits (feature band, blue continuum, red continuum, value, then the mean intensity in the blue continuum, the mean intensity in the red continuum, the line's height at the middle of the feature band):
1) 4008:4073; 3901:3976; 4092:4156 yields -0.173 mag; 65.6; 82.2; 74.7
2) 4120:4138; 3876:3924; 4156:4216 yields -0.014 mag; 68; 84.2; 81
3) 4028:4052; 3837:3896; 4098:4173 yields -0.077 mag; 74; 82.2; 79.3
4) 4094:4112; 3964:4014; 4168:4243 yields 0.012 mag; 78.4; 85.6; 82.2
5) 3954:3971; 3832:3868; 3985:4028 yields 0.215 mag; 67.6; 87.3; 81.8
